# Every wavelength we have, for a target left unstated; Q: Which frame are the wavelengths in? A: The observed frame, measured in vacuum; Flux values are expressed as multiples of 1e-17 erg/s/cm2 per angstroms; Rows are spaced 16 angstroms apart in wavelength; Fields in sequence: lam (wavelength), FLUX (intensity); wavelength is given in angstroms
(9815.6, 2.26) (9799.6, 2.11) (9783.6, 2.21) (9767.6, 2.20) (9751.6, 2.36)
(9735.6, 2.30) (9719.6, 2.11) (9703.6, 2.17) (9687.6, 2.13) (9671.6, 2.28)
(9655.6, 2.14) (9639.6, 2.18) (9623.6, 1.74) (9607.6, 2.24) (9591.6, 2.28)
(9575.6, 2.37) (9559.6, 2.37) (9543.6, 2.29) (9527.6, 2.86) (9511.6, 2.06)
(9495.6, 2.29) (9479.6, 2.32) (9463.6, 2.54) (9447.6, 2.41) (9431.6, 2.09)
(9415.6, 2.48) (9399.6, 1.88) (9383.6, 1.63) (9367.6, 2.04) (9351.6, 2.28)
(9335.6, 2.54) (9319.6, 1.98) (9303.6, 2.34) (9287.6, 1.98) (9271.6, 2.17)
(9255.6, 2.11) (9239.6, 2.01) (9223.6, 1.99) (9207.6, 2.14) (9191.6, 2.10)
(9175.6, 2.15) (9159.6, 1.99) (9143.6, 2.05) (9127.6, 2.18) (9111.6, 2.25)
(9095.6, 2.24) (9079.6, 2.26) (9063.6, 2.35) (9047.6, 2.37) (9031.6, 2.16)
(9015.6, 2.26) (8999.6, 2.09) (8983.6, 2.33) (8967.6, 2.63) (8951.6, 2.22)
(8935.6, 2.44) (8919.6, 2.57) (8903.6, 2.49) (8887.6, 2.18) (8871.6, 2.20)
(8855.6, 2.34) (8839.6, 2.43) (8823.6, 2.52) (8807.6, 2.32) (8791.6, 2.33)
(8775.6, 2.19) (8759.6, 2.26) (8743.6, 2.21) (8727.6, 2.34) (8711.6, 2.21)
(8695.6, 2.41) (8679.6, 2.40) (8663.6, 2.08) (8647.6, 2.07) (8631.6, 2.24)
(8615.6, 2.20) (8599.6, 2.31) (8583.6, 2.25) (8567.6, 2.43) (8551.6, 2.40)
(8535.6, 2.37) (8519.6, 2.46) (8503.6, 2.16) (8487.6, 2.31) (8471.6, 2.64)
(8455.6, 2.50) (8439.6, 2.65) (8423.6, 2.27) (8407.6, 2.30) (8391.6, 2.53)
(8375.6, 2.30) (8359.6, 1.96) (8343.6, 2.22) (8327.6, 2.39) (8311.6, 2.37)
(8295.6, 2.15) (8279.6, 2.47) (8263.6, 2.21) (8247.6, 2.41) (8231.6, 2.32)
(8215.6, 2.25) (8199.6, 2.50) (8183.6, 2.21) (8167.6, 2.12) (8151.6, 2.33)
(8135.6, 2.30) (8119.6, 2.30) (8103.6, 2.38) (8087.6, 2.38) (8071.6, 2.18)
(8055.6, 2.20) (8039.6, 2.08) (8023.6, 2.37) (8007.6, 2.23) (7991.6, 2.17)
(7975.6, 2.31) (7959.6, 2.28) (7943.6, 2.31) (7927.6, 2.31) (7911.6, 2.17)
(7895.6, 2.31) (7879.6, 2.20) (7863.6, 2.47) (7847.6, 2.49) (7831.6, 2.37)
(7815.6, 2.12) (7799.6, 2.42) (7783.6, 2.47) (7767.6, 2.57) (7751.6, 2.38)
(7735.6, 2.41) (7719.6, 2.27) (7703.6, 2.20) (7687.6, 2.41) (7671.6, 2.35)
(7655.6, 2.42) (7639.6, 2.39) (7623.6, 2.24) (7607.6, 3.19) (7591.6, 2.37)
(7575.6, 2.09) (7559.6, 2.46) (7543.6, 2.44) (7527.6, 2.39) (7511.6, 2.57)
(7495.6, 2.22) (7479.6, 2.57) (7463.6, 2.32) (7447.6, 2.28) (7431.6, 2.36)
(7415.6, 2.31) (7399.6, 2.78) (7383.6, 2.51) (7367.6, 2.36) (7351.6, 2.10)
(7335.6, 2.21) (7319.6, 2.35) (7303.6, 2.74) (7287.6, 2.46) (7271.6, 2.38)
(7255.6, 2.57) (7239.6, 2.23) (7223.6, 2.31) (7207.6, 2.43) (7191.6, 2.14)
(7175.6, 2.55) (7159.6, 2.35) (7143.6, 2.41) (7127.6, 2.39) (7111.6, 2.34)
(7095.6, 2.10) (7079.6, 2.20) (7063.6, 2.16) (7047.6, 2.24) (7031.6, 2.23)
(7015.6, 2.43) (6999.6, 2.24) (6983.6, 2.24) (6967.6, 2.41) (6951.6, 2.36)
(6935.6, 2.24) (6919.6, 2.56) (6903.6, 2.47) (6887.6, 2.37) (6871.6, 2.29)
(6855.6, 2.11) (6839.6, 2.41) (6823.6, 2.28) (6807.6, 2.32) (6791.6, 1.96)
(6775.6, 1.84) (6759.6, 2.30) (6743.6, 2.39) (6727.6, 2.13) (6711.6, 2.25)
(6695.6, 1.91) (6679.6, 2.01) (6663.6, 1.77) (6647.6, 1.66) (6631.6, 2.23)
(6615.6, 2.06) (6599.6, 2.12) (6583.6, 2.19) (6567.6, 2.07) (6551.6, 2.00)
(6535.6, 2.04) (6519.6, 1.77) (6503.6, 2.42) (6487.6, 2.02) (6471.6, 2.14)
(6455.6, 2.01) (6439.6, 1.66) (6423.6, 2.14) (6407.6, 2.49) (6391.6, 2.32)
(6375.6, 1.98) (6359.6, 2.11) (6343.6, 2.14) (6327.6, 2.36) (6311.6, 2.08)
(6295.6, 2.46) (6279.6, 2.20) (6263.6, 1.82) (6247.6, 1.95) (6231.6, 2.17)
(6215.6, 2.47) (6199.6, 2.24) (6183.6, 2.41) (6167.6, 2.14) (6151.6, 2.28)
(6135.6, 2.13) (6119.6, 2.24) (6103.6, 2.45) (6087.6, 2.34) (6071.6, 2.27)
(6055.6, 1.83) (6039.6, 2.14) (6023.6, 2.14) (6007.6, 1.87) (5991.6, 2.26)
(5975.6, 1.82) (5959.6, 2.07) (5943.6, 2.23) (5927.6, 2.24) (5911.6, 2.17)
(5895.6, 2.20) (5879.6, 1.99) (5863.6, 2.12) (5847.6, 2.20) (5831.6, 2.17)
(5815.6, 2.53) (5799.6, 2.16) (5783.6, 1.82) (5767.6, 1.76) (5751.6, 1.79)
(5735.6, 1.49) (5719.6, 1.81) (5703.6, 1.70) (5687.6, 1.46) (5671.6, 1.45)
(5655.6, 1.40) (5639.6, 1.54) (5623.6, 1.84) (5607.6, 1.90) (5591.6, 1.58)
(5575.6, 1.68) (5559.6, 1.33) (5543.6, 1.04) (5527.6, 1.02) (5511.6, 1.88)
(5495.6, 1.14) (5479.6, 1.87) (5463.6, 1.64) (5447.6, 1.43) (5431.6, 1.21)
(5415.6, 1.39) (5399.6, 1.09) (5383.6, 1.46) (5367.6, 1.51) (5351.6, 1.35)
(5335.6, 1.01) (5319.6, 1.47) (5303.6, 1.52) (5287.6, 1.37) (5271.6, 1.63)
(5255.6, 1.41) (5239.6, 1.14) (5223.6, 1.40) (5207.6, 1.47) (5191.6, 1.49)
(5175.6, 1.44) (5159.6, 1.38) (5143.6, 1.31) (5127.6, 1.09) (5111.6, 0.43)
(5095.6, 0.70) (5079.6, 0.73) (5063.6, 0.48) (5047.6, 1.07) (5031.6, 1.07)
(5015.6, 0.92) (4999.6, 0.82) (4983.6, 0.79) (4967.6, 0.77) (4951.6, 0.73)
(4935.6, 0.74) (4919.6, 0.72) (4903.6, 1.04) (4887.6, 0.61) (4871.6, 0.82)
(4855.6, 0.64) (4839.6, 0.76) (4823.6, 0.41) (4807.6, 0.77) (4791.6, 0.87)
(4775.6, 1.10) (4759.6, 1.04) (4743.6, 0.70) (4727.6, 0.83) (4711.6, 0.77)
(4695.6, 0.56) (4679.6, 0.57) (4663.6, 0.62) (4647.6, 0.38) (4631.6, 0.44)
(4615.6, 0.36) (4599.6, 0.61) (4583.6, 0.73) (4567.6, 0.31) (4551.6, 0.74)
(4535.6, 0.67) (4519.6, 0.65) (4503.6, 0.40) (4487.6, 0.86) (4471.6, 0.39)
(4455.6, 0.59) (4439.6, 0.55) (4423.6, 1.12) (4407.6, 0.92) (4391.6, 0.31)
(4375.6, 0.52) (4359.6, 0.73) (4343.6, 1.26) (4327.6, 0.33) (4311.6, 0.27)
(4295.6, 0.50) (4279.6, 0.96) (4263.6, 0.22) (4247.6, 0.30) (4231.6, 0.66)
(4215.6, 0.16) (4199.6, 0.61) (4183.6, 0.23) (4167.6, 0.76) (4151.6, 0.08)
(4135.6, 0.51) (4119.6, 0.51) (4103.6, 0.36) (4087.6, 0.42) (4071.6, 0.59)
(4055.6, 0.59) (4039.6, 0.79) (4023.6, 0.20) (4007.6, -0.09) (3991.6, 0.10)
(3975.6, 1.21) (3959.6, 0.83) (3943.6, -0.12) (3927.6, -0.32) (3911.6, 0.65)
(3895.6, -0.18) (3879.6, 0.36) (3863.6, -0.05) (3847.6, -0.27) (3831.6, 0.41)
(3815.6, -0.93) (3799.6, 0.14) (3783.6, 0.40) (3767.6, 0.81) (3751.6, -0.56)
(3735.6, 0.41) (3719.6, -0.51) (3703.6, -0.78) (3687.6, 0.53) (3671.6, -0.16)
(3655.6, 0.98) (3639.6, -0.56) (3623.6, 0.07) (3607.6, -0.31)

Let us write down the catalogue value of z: 0.286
